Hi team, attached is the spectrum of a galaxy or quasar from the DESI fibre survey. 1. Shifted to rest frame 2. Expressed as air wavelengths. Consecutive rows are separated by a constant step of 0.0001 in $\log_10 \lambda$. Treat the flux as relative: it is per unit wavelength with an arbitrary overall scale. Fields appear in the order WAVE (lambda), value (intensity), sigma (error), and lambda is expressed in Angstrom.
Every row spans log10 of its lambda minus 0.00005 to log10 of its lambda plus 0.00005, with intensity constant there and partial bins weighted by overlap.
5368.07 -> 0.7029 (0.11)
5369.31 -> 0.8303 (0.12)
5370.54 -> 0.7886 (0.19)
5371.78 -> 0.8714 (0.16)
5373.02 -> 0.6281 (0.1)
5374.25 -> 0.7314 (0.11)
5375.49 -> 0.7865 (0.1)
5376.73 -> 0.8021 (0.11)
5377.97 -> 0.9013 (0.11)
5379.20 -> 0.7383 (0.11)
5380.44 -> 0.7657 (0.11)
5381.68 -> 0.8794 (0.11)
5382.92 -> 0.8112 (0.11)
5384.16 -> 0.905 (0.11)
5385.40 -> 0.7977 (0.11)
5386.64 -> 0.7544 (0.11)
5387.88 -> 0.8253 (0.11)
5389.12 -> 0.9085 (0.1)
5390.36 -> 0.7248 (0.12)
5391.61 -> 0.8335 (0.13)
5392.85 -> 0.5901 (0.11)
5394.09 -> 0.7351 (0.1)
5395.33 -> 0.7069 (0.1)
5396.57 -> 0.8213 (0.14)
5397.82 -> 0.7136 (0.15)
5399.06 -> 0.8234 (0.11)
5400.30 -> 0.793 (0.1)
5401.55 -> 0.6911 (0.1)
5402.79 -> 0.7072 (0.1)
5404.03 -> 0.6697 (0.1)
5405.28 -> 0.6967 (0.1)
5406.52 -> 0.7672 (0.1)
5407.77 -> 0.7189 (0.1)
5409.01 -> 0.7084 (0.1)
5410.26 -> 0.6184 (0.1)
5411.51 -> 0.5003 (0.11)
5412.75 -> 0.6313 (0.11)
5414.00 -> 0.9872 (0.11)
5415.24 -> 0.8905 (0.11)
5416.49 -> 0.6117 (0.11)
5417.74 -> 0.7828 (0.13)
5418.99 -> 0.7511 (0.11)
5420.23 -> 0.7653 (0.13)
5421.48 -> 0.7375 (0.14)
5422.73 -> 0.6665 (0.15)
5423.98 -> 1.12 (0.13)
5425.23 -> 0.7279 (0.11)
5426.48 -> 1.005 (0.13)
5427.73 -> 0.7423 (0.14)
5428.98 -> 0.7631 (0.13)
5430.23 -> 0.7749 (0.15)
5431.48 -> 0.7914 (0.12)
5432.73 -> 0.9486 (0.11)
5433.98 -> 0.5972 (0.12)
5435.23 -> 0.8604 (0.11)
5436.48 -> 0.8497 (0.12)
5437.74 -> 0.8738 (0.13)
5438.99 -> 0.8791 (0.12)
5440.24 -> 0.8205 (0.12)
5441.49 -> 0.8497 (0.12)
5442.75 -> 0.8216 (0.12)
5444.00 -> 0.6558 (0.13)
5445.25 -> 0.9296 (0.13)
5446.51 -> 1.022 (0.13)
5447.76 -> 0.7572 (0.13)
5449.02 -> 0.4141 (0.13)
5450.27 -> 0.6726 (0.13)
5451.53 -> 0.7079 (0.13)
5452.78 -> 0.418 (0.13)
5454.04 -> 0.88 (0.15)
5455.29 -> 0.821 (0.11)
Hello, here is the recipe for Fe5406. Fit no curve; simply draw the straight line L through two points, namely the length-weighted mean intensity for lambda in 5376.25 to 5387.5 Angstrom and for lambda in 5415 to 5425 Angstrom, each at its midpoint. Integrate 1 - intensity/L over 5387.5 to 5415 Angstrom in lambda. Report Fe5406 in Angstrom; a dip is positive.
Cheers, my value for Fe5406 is 2.2 Angstrom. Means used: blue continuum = 0.818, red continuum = 0.784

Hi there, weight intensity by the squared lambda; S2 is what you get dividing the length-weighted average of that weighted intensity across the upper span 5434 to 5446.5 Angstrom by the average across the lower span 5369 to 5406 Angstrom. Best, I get 1.10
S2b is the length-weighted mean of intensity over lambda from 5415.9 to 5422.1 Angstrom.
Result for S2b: 0.73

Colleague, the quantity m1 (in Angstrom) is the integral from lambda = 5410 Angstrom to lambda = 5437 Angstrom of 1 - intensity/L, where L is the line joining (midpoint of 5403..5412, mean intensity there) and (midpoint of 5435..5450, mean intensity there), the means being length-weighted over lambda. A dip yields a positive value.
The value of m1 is -1.70 Angstrom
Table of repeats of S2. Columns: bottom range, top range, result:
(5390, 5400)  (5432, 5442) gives 1.14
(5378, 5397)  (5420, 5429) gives 1.05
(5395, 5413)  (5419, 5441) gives 1.17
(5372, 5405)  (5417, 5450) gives 1.06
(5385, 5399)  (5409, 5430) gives 1.01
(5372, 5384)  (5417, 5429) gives 1.04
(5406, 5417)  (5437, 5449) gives 1.16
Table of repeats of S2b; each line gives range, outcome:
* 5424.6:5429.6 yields 0.81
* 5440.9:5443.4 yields 0.832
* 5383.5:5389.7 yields 0.838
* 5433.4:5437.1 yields 0.772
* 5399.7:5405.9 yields 0.711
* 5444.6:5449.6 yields 0.783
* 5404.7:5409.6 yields 0.724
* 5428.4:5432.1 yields 0.777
